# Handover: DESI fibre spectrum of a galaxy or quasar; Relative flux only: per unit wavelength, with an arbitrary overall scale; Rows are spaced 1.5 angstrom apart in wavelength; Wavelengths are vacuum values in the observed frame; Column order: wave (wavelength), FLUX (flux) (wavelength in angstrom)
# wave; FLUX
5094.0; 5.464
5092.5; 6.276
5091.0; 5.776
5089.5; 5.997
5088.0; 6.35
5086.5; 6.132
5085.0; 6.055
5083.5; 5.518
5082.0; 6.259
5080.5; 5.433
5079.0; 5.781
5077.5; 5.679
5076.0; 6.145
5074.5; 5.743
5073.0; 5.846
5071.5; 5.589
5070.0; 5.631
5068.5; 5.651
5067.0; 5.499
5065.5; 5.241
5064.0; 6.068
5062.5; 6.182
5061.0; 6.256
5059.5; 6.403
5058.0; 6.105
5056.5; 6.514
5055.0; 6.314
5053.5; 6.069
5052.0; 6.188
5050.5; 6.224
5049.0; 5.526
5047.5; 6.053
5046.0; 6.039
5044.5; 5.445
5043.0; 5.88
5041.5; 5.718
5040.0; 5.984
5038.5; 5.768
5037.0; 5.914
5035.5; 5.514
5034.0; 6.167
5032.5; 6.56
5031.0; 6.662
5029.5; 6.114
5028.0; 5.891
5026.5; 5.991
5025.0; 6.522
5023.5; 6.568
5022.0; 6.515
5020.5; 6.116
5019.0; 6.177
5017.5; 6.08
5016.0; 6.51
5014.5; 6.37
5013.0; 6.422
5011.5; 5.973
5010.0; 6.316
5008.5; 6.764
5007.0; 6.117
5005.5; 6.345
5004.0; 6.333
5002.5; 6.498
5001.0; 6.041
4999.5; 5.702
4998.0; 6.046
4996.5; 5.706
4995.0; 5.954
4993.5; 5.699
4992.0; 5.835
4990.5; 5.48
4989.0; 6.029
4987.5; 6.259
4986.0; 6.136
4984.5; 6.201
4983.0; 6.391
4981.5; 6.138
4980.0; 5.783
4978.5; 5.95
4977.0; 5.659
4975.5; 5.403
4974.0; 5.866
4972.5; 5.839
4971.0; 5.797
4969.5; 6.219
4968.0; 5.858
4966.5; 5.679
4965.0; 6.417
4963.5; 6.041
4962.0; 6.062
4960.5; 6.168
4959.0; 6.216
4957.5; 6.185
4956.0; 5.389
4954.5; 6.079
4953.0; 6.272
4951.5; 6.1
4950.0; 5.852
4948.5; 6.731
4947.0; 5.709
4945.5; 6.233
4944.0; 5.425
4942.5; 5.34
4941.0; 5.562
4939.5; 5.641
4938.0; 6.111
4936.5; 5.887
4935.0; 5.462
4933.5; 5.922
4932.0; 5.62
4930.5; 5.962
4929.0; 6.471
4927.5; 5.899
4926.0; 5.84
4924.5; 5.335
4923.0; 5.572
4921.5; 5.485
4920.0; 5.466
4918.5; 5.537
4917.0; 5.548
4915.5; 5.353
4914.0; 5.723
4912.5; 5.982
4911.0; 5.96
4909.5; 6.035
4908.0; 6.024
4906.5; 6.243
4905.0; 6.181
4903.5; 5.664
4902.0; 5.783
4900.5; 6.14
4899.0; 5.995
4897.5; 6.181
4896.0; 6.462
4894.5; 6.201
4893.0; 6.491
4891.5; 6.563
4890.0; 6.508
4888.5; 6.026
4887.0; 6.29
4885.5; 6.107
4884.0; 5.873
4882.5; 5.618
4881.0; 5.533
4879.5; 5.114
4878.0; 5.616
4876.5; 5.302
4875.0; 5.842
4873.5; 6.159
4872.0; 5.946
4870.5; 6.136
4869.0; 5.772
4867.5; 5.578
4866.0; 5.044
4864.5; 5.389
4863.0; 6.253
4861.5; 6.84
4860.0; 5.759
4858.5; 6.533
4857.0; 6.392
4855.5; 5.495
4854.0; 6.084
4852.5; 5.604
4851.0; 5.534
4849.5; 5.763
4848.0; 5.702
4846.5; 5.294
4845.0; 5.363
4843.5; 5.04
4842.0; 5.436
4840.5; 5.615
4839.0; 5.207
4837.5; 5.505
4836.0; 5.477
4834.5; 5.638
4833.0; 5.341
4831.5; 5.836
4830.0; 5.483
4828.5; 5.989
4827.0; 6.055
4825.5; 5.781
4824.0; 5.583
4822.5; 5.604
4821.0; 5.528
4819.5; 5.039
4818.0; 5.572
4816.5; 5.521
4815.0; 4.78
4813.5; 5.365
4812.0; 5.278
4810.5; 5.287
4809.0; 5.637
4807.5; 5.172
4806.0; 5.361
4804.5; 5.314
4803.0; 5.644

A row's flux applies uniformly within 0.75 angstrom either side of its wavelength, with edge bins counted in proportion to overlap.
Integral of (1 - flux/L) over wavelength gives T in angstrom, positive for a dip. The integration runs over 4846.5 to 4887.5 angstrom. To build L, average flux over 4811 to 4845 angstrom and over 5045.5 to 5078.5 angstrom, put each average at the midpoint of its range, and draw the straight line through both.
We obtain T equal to -1.87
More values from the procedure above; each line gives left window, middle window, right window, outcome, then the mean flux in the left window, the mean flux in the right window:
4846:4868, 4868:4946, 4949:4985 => 0.4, 5.83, 5.99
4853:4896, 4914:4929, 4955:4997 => 0.8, 5.95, 5.94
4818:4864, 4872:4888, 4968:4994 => 0.0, 5.69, 5.92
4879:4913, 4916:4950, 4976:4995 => 1.4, 6.05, 5.96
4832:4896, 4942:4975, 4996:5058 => 0.1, 5.79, 6.14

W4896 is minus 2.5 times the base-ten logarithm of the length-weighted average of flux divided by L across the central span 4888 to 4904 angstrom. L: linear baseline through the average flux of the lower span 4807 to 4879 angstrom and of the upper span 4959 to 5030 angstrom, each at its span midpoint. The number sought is -0.07 mag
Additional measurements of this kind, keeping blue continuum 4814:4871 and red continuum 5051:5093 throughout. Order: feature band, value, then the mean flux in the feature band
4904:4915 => -0.049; 6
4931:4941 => 0.001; 5.76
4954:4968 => -0.039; 6.02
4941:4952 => -0.019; 5.88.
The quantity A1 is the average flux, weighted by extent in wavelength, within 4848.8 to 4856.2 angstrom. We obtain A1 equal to 5.7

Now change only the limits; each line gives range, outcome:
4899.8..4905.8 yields 5.94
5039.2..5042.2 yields 5.85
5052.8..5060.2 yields 6.28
